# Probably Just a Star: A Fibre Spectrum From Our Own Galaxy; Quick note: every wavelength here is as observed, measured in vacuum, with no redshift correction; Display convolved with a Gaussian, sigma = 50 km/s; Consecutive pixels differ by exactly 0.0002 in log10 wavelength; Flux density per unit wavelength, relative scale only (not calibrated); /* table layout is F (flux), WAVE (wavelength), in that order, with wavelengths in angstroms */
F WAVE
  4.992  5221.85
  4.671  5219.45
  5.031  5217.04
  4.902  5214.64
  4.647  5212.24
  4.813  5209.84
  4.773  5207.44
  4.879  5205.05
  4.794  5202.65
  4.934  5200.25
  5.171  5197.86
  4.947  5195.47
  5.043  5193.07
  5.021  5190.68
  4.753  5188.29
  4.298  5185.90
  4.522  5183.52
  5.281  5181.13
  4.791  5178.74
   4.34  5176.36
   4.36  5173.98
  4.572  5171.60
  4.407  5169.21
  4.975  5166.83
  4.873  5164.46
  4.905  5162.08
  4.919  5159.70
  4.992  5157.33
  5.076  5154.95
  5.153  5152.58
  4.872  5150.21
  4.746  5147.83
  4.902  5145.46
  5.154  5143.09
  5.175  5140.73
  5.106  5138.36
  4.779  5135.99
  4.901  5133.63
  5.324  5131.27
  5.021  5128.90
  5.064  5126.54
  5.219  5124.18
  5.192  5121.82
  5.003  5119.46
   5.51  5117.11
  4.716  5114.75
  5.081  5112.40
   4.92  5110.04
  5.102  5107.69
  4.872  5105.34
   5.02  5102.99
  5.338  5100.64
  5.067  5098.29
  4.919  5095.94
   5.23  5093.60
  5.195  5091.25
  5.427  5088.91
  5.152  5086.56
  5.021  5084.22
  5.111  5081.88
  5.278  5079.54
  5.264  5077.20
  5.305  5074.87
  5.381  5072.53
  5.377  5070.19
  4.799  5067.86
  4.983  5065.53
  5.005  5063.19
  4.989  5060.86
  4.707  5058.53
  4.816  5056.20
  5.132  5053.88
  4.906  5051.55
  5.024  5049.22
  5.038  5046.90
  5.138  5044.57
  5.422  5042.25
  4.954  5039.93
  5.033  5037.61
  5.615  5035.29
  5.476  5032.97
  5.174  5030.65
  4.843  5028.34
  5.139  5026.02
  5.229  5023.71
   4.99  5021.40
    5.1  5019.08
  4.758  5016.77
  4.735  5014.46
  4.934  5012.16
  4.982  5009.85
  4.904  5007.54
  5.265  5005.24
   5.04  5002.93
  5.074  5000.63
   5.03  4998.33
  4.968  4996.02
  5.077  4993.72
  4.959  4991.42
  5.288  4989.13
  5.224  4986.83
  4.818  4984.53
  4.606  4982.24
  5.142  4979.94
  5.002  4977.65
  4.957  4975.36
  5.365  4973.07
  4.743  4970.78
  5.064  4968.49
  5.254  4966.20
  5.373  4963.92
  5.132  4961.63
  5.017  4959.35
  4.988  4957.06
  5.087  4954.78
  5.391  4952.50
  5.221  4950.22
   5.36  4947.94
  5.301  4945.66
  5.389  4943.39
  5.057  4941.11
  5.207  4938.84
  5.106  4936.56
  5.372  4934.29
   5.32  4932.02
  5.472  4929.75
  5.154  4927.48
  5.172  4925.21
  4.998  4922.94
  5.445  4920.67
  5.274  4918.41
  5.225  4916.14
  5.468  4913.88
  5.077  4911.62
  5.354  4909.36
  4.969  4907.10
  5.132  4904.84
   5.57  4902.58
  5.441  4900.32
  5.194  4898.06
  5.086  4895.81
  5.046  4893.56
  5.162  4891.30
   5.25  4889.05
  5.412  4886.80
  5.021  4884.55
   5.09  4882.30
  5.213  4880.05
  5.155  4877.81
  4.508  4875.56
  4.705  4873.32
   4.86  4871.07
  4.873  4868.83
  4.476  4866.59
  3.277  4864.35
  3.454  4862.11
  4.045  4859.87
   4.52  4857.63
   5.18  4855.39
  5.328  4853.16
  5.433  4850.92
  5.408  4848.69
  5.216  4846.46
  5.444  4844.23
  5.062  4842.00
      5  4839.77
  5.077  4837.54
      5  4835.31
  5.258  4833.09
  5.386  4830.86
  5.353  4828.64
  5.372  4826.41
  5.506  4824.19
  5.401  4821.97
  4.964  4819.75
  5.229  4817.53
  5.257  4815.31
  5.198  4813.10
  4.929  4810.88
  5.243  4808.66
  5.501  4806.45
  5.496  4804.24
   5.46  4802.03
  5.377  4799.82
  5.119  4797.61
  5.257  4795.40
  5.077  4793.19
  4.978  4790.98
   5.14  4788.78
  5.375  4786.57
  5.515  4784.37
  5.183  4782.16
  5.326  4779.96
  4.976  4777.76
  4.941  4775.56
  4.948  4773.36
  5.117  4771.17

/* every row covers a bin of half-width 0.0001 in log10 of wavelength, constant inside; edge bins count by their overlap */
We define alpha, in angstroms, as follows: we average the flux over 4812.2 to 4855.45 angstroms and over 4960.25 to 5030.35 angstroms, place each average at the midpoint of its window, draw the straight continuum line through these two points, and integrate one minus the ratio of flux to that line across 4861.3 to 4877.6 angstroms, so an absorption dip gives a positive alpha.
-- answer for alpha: 2.6 angstroms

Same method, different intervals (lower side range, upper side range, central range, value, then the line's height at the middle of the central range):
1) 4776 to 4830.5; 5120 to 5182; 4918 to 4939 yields -0.47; 5.14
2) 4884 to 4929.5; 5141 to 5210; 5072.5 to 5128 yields -2.07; 4.95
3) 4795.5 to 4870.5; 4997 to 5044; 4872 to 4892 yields 0.04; 5.06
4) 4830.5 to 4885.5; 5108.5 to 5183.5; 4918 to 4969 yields -3.48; 4.89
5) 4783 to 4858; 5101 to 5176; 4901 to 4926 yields -0.42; 5.16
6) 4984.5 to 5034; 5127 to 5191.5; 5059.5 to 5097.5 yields -1.43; 4.96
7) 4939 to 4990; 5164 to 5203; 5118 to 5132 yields -0.79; 4.86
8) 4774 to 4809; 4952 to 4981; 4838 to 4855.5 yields -0.18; 5.2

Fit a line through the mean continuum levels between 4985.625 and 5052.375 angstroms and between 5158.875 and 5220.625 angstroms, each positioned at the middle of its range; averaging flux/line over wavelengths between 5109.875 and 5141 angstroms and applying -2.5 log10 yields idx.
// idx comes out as -0.04 mag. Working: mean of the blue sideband 5.08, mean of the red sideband 4.79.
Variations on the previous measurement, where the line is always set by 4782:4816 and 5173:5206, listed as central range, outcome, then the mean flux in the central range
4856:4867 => 0.29 mag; 3.97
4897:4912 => -0.03 mag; 5.25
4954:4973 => -0.01 mag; 5.1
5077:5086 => -0.05 mag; 5.16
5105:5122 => -0.04 mag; 5.05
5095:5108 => -0.03 mag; 5.05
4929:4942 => -0.03 mag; 5.25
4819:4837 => -0.01 mag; 5.28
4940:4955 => -0.04 mag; 5.27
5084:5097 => -0.05 mag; 5.17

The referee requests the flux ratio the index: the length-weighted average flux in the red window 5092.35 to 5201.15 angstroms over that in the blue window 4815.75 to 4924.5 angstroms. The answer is 0.98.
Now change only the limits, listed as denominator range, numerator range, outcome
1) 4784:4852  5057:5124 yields 0.97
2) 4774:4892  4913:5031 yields 1.01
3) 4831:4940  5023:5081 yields 1.01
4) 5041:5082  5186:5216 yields 0.96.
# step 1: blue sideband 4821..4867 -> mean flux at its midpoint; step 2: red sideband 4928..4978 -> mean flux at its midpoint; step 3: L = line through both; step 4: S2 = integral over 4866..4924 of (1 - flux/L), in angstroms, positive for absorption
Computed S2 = -0.56 angstroms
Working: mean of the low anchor 4.97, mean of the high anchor 5.19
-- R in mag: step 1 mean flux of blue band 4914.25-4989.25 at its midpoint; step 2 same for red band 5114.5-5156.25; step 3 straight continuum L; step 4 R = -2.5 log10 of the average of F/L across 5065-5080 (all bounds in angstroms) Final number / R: -0.023 mag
